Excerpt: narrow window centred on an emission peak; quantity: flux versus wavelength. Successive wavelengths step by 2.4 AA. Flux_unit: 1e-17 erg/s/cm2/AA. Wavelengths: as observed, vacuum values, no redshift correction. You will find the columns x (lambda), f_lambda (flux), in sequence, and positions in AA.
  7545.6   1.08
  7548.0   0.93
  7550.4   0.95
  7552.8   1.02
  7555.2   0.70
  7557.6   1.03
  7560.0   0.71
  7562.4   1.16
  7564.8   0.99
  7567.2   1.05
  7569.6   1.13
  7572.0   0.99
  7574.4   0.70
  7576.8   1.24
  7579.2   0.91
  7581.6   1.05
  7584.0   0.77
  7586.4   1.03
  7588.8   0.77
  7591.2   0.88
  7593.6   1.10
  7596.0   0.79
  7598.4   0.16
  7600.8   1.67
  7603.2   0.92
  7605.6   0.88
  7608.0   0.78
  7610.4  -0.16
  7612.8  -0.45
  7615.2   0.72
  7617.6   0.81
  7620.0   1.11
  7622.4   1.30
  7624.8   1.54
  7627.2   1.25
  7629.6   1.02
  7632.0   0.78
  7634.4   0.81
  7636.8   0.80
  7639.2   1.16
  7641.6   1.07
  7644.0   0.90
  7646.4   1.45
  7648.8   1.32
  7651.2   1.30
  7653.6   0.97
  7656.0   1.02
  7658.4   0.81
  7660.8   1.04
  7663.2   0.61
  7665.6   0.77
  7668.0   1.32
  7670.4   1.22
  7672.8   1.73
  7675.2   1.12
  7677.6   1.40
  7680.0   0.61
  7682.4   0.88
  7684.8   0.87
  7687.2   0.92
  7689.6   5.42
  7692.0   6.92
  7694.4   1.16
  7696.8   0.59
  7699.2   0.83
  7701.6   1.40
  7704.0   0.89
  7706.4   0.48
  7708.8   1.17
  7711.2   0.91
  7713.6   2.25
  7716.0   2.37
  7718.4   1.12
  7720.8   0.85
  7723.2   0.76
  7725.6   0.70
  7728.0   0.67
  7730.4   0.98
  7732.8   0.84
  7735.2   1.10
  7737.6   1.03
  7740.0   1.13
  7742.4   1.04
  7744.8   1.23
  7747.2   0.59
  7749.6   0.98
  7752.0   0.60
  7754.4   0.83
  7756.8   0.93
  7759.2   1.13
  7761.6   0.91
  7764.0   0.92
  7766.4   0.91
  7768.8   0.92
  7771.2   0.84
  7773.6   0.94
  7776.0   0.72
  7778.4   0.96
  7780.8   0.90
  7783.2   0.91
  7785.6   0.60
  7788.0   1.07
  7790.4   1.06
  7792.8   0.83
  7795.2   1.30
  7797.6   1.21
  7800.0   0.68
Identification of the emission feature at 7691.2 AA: H-alpha 6563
